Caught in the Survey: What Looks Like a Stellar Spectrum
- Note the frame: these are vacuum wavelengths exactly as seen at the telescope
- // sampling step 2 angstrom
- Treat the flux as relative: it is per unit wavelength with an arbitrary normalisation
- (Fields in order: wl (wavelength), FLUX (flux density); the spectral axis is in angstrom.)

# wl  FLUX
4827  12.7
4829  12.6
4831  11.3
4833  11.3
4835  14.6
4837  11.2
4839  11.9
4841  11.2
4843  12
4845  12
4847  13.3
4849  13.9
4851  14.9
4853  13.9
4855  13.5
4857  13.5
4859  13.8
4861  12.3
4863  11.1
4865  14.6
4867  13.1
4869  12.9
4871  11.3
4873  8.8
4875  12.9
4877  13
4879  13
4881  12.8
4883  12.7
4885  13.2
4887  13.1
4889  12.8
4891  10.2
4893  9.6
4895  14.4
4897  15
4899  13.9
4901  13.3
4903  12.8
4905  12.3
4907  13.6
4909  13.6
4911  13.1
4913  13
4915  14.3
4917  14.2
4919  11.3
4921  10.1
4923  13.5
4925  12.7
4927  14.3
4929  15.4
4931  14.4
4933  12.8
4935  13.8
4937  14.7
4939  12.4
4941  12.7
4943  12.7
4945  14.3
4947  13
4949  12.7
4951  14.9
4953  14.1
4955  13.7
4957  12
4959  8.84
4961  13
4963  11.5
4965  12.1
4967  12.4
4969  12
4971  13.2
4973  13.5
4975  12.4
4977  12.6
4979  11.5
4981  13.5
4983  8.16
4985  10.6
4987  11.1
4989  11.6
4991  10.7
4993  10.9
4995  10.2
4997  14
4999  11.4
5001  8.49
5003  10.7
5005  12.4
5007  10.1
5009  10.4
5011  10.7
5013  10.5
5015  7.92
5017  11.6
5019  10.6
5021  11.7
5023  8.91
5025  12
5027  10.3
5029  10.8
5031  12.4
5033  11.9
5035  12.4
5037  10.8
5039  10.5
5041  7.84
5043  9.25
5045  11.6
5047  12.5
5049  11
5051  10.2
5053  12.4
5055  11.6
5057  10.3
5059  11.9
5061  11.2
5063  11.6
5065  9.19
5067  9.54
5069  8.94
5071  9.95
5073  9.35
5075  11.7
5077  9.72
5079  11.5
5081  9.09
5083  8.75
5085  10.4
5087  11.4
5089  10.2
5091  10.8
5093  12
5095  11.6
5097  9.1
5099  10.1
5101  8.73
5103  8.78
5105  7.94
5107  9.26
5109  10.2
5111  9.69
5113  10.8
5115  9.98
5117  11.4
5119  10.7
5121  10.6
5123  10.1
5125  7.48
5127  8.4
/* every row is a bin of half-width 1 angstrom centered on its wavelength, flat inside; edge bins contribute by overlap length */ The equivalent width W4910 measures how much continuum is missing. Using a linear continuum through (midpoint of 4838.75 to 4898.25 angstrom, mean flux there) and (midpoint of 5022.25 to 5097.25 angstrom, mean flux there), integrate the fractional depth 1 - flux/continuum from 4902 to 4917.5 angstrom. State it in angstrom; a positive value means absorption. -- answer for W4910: -1.35 angstrom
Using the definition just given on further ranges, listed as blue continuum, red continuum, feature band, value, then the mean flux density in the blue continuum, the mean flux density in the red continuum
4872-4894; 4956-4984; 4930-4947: -2.14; 12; 11.9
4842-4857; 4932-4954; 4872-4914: 2.17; 13.4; 13.5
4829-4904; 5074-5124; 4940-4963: -2.10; 12.7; 10.2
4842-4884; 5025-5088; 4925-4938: -2.21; 12.8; 10.7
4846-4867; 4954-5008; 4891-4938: -2.50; 13.5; 11.6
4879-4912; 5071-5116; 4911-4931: -1.15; 12.9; 10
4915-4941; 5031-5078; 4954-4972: 0.73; 13.3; 10.7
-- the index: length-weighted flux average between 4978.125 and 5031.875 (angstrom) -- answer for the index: 10.9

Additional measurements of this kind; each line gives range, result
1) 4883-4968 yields 13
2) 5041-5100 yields 10.5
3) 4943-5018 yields 11.7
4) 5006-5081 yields 10.6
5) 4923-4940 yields 13.8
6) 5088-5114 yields 9.94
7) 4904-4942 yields 13.3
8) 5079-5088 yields 10.1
